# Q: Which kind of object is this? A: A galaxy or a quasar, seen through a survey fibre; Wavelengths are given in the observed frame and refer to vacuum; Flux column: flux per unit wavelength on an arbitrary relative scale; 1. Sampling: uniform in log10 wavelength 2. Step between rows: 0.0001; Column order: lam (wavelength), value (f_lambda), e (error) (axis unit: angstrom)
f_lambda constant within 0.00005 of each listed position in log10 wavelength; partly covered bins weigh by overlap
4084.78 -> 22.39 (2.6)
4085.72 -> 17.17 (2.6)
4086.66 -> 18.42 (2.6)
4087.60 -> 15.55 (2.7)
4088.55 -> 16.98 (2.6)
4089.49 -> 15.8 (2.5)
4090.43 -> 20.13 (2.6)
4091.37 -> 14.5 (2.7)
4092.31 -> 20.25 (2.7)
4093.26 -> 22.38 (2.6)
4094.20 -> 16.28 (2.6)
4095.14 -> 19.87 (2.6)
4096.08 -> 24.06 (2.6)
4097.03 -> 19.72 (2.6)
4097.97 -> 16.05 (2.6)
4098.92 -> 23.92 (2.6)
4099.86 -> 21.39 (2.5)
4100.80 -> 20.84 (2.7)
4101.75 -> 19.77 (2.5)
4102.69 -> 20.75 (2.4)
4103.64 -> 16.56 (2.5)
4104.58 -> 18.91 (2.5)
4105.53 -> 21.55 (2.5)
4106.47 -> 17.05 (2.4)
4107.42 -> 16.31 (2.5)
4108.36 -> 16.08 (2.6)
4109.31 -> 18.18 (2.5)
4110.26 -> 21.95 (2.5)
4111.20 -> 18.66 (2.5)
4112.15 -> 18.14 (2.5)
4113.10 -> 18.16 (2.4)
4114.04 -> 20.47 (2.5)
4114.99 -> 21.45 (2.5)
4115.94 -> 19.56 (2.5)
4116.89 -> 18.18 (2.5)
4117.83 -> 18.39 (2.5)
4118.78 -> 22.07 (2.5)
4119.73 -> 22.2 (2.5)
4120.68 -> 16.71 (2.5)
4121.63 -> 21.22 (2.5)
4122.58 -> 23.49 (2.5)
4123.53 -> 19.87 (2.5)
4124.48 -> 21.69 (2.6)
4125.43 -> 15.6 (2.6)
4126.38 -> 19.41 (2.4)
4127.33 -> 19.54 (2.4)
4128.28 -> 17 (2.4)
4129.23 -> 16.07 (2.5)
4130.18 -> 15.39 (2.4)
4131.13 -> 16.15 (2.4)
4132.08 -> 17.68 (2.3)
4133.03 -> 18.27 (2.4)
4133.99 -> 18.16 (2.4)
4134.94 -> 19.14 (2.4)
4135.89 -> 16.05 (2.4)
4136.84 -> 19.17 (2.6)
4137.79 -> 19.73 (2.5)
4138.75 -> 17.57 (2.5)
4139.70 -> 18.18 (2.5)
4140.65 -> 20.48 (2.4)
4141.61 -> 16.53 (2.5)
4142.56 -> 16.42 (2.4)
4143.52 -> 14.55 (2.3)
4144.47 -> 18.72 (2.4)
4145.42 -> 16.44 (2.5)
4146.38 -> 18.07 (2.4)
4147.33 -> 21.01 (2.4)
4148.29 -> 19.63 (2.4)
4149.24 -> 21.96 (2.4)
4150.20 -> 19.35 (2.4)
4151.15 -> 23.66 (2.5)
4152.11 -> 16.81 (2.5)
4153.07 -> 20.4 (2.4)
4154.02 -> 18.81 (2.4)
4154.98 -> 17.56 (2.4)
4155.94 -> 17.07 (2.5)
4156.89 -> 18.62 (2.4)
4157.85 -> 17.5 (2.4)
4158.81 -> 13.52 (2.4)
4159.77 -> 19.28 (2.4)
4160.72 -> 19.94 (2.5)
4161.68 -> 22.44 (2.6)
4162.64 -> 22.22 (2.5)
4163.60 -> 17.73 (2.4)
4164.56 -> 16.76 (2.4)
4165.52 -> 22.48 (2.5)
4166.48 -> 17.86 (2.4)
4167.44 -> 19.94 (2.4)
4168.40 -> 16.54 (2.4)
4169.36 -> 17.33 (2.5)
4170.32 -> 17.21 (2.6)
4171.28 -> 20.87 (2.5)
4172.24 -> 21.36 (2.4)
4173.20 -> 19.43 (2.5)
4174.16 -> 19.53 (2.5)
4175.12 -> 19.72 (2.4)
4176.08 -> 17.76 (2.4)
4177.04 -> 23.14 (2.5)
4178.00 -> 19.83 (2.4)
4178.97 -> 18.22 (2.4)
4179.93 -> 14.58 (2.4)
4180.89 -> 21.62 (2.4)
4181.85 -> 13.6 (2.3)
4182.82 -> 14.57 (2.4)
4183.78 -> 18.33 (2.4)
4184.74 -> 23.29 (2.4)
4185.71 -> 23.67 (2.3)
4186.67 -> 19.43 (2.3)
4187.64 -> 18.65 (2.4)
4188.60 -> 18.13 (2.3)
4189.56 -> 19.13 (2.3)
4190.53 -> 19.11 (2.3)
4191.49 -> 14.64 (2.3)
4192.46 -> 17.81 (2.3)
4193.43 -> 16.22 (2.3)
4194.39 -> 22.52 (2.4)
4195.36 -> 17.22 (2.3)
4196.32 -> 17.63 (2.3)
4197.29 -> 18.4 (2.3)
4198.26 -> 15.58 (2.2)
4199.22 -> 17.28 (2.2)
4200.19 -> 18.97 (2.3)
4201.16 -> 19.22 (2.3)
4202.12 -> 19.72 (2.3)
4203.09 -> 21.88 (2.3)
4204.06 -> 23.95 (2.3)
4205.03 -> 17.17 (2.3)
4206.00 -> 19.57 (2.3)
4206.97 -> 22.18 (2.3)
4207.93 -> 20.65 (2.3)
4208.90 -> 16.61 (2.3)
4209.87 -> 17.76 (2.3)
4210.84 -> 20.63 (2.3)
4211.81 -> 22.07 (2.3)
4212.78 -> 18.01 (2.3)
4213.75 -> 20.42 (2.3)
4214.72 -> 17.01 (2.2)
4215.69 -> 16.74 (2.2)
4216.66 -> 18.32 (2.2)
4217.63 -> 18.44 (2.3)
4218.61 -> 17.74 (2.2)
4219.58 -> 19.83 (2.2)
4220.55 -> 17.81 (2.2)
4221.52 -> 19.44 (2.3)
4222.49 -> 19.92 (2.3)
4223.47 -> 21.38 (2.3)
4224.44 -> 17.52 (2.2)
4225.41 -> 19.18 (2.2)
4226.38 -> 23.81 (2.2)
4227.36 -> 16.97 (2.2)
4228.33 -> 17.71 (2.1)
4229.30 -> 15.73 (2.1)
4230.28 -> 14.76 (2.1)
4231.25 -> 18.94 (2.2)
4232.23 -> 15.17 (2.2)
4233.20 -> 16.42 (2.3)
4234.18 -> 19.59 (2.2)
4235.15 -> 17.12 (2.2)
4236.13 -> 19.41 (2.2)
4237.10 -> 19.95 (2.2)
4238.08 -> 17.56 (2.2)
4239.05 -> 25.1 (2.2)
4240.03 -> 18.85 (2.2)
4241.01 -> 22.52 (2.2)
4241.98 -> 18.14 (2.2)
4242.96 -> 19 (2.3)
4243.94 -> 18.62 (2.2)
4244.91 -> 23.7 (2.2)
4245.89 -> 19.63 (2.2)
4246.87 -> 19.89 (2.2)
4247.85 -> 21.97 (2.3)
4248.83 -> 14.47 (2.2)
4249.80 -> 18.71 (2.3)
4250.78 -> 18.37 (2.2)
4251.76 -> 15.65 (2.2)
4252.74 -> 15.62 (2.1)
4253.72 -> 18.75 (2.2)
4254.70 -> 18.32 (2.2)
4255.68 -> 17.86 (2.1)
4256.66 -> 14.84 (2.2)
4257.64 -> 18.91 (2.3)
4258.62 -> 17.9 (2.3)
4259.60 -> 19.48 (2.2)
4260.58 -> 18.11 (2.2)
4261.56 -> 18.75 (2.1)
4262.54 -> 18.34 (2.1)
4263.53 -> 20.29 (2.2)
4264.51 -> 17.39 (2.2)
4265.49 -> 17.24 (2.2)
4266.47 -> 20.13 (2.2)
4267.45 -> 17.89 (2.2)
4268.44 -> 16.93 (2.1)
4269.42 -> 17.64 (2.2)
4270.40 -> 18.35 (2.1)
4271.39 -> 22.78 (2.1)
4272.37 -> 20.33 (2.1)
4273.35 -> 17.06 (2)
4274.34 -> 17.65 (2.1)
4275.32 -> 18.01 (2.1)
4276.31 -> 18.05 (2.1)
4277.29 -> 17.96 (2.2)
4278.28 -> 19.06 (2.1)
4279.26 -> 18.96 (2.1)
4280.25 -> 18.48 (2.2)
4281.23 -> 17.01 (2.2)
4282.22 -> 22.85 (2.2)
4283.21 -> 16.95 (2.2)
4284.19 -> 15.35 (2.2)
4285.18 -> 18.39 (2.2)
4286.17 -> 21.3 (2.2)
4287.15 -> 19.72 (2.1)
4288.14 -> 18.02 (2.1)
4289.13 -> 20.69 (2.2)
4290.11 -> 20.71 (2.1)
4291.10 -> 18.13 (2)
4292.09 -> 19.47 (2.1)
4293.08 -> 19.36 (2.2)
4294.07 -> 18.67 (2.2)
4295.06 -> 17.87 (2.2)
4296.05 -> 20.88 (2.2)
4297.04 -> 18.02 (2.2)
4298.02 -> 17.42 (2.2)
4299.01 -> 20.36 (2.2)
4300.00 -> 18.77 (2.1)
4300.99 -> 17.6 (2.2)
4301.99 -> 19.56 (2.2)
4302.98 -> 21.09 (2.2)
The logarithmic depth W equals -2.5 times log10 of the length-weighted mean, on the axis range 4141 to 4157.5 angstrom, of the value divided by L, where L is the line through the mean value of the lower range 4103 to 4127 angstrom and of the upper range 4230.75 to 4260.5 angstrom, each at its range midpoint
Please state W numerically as 0.03 mag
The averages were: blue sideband 19.3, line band 18.6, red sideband 18.7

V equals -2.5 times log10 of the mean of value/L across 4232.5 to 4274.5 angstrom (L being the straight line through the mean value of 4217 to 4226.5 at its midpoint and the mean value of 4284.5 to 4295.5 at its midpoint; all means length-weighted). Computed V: 0.032 mag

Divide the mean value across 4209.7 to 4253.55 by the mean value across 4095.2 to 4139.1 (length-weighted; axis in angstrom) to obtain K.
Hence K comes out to 0.98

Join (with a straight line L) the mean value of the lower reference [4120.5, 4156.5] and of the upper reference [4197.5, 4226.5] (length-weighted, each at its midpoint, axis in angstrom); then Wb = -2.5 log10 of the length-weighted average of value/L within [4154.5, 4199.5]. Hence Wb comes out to 0.02 mag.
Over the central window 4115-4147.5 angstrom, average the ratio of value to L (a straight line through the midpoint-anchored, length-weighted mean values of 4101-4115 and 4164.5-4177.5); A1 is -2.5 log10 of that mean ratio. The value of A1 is 0.03 mag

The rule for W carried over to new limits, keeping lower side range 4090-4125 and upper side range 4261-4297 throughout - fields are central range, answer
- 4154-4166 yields 0.04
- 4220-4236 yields 0.05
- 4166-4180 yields 0.02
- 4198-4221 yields 0.00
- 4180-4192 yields 0.04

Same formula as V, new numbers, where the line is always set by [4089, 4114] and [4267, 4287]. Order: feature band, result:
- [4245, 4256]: 0.020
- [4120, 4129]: -0.016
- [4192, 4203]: 0.027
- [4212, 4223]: 0.009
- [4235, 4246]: -0.077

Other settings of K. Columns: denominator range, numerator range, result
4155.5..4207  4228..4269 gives 0.98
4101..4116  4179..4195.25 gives 0.97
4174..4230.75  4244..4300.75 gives 0.99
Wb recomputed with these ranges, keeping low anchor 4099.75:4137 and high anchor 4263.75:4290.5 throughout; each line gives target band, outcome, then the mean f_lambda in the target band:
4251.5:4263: 0.06 mag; 17.8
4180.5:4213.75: -0.01 mag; 19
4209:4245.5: -0.01 mag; 18.9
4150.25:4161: 0.02 mag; 18.5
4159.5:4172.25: -0.03 mag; 19.4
